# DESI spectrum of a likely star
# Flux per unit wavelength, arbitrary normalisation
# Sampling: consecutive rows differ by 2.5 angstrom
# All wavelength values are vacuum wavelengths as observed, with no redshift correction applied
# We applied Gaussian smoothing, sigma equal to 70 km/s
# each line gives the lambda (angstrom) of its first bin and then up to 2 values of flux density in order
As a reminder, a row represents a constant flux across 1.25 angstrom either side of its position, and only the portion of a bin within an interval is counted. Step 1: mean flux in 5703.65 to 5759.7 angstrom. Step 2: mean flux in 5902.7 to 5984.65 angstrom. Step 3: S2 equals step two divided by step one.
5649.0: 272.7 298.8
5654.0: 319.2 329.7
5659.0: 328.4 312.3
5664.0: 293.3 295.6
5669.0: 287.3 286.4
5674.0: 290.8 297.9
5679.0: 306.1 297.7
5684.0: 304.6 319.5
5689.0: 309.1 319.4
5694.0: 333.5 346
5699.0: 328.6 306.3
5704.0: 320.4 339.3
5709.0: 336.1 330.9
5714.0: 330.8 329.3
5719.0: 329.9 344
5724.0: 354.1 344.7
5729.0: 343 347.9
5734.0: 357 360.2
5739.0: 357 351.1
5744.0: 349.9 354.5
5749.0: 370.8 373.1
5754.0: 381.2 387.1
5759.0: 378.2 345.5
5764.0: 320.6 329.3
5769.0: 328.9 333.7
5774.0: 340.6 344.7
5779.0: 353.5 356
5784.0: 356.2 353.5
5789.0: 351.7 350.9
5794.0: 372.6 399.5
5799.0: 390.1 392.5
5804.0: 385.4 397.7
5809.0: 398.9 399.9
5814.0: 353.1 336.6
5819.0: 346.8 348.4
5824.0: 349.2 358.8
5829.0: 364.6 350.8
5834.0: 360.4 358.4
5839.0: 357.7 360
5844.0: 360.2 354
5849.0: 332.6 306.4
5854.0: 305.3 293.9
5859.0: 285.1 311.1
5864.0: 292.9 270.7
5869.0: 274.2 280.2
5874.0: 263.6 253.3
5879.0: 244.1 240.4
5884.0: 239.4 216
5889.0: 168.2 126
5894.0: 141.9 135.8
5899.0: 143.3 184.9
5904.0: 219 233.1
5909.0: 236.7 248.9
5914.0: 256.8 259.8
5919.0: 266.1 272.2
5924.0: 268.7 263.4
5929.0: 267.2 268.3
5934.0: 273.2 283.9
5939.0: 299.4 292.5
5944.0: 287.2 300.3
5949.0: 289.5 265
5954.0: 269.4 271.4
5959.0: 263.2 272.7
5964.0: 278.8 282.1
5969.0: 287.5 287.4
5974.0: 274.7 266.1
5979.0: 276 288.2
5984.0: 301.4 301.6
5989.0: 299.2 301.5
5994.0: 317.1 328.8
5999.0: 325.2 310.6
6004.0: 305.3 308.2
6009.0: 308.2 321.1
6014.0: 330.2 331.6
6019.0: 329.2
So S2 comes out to 0.8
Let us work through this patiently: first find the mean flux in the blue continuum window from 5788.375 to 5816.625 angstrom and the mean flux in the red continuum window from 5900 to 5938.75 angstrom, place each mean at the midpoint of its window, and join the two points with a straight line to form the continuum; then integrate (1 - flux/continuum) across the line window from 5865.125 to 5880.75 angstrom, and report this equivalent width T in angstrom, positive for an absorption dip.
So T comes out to 2.1 angstrom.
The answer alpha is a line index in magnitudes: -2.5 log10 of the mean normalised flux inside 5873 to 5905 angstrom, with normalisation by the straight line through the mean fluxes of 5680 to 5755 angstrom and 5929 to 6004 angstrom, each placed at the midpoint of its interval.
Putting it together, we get 0.47 mag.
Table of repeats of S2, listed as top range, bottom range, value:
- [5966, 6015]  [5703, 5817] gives 0.85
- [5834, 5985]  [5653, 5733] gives 0.84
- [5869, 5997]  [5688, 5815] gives 0.73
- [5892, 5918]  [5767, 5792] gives 0.59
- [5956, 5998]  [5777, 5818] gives 0.78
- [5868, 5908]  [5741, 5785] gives 0.59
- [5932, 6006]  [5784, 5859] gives 0.81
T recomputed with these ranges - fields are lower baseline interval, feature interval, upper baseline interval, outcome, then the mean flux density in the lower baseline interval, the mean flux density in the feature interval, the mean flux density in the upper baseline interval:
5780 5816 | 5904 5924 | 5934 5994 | 3.8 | 375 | 252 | 285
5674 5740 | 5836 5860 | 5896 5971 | -3.8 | 330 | 331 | 260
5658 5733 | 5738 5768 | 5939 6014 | -4.1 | 321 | 358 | 293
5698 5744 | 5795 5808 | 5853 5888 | -3.9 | 340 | 393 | 268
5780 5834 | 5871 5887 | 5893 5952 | 2.5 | 367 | 248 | 248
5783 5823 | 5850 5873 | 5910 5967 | 2.6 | 371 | 291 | 274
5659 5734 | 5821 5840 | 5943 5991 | -3.4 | 321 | 356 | 282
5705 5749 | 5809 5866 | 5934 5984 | -4.6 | 345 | 341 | 281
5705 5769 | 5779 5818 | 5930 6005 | -4.6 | 349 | 372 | 289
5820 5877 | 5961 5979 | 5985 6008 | 2.0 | 322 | 279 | 311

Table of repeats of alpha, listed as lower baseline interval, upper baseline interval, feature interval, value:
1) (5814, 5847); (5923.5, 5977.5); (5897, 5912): 0.44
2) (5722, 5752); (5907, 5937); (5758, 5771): 0.00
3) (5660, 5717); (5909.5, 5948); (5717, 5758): -0.17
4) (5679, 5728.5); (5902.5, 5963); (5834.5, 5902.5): 0.08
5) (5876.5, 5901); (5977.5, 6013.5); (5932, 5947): -0.18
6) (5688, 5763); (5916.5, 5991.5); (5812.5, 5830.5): -0.11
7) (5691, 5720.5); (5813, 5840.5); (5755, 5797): -0.03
